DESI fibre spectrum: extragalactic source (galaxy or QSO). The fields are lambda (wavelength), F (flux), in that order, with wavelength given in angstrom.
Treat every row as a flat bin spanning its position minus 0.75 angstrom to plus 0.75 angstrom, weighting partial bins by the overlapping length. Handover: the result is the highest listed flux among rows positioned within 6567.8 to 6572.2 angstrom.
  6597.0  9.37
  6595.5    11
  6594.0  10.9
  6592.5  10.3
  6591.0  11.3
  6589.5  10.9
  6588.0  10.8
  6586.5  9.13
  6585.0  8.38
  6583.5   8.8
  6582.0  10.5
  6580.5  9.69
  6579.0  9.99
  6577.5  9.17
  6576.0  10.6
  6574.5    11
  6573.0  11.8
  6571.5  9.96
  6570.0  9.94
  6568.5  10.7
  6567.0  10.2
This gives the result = 10.7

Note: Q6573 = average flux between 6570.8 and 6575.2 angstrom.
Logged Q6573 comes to 10.9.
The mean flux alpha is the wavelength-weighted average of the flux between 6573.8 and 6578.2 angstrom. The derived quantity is 10.3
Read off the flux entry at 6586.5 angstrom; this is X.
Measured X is 9.13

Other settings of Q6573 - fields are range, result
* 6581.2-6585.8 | 9.23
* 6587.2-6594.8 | 10.8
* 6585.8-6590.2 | 10.3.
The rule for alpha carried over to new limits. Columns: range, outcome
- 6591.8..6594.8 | 10.6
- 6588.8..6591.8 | 11.1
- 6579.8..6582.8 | 10.1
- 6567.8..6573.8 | 10.6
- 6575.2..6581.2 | 9.87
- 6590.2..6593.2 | 10.8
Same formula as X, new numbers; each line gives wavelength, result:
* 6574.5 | 11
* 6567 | 10.2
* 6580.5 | 9.69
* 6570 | 9.94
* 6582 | 10.5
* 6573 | 11.8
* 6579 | 9.99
